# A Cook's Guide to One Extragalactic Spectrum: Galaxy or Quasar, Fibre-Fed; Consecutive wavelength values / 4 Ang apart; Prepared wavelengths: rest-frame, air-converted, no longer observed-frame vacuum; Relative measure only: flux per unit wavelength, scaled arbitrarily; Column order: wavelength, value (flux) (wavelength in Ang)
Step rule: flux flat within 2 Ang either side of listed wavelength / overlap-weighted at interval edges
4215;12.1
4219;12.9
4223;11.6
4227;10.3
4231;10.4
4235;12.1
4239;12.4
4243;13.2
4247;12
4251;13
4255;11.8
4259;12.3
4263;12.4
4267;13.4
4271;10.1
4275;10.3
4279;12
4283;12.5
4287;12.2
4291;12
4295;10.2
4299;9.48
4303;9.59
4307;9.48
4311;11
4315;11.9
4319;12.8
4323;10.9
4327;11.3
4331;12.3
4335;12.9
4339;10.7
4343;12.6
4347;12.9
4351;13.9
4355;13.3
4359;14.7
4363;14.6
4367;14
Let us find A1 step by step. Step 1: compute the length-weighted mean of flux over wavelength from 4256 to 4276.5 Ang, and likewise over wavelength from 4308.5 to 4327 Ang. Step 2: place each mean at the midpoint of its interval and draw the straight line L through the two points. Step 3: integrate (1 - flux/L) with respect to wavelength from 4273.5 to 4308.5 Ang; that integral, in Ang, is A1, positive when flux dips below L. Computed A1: 2.3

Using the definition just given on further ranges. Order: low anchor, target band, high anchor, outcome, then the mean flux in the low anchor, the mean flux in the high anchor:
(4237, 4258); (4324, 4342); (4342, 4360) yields 2.02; 12.5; 13.5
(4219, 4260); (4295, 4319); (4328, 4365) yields 4.10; 11.9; 13.1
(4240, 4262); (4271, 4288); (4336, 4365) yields 1.54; 12.5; 13.2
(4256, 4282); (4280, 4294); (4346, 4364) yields 0.17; 11.8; 13.9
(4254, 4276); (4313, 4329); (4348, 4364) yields 1.74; 11.8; 14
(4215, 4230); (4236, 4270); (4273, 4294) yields -2.40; 11.6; 11.7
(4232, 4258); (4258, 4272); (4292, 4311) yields -0.82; 12.3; 9.95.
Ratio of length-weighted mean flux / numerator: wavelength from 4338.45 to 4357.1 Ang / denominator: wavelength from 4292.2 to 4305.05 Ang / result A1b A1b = 1.30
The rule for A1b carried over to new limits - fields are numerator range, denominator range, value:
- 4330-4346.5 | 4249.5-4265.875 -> 0.98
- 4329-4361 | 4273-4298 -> 1.13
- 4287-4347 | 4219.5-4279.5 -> 0.96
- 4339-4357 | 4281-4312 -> 1.19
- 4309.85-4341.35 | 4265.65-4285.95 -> 1.01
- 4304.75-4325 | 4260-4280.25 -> 0.96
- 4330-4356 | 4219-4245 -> 1.08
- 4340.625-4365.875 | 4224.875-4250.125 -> 1.16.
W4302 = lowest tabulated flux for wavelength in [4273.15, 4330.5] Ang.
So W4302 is 9.48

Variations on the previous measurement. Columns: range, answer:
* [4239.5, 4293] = 10.1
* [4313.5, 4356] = 10.7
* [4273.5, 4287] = 10.3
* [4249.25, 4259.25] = 11.8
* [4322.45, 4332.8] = 10.9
